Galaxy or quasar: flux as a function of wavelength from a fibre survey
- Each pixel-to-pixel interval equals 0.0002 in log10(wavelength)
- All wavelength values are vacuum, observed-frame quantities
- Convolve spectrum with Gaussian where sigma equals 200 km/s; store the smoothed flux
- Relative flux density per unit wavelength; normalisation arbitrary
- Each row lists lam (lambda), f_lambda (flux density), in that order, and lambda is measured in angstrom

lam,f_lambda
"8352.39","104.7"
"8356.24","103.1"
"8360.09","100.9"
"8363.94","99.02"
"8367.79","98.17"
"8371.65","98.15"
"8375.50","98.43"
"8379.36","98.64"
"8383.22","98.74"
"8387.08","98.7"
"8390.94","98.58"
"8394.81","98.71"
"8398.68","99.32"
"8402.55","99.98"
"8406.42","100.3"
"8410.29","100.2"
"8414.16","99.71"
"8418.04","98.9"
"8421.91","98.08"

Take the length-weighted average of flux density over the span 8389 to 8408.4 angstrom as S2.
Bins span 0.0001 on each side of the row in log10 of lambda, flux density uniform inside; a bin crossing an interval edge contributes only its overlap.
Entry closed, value 99.4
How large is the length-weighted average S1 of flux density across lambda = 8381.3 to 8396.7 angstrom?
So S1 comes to 98.7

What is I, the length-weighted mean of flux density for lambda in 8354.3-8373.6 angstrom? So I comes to 99.9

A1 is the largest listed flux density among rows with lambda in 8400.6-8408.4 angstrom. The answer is 100.3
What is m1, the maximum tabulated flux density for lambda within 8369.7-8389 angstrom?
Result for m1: 98.74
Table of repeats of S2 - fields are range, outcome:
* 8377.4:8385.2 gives 98.7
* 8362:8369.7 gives 98.6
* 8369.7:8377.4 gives 98.3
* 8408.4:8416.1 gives 100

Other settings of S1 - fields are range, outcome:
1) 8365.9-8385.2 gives 98.4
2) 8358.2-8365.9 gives 100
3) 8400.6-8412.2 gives 100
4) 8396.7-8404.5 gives 99.6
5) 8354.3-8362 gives 102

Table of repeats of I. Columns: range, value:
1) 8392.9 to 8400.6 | 99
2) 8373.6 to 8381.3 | 98.5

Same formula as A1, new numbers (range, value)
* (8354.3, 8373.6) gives 103.1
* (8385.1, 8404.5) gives 99.98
